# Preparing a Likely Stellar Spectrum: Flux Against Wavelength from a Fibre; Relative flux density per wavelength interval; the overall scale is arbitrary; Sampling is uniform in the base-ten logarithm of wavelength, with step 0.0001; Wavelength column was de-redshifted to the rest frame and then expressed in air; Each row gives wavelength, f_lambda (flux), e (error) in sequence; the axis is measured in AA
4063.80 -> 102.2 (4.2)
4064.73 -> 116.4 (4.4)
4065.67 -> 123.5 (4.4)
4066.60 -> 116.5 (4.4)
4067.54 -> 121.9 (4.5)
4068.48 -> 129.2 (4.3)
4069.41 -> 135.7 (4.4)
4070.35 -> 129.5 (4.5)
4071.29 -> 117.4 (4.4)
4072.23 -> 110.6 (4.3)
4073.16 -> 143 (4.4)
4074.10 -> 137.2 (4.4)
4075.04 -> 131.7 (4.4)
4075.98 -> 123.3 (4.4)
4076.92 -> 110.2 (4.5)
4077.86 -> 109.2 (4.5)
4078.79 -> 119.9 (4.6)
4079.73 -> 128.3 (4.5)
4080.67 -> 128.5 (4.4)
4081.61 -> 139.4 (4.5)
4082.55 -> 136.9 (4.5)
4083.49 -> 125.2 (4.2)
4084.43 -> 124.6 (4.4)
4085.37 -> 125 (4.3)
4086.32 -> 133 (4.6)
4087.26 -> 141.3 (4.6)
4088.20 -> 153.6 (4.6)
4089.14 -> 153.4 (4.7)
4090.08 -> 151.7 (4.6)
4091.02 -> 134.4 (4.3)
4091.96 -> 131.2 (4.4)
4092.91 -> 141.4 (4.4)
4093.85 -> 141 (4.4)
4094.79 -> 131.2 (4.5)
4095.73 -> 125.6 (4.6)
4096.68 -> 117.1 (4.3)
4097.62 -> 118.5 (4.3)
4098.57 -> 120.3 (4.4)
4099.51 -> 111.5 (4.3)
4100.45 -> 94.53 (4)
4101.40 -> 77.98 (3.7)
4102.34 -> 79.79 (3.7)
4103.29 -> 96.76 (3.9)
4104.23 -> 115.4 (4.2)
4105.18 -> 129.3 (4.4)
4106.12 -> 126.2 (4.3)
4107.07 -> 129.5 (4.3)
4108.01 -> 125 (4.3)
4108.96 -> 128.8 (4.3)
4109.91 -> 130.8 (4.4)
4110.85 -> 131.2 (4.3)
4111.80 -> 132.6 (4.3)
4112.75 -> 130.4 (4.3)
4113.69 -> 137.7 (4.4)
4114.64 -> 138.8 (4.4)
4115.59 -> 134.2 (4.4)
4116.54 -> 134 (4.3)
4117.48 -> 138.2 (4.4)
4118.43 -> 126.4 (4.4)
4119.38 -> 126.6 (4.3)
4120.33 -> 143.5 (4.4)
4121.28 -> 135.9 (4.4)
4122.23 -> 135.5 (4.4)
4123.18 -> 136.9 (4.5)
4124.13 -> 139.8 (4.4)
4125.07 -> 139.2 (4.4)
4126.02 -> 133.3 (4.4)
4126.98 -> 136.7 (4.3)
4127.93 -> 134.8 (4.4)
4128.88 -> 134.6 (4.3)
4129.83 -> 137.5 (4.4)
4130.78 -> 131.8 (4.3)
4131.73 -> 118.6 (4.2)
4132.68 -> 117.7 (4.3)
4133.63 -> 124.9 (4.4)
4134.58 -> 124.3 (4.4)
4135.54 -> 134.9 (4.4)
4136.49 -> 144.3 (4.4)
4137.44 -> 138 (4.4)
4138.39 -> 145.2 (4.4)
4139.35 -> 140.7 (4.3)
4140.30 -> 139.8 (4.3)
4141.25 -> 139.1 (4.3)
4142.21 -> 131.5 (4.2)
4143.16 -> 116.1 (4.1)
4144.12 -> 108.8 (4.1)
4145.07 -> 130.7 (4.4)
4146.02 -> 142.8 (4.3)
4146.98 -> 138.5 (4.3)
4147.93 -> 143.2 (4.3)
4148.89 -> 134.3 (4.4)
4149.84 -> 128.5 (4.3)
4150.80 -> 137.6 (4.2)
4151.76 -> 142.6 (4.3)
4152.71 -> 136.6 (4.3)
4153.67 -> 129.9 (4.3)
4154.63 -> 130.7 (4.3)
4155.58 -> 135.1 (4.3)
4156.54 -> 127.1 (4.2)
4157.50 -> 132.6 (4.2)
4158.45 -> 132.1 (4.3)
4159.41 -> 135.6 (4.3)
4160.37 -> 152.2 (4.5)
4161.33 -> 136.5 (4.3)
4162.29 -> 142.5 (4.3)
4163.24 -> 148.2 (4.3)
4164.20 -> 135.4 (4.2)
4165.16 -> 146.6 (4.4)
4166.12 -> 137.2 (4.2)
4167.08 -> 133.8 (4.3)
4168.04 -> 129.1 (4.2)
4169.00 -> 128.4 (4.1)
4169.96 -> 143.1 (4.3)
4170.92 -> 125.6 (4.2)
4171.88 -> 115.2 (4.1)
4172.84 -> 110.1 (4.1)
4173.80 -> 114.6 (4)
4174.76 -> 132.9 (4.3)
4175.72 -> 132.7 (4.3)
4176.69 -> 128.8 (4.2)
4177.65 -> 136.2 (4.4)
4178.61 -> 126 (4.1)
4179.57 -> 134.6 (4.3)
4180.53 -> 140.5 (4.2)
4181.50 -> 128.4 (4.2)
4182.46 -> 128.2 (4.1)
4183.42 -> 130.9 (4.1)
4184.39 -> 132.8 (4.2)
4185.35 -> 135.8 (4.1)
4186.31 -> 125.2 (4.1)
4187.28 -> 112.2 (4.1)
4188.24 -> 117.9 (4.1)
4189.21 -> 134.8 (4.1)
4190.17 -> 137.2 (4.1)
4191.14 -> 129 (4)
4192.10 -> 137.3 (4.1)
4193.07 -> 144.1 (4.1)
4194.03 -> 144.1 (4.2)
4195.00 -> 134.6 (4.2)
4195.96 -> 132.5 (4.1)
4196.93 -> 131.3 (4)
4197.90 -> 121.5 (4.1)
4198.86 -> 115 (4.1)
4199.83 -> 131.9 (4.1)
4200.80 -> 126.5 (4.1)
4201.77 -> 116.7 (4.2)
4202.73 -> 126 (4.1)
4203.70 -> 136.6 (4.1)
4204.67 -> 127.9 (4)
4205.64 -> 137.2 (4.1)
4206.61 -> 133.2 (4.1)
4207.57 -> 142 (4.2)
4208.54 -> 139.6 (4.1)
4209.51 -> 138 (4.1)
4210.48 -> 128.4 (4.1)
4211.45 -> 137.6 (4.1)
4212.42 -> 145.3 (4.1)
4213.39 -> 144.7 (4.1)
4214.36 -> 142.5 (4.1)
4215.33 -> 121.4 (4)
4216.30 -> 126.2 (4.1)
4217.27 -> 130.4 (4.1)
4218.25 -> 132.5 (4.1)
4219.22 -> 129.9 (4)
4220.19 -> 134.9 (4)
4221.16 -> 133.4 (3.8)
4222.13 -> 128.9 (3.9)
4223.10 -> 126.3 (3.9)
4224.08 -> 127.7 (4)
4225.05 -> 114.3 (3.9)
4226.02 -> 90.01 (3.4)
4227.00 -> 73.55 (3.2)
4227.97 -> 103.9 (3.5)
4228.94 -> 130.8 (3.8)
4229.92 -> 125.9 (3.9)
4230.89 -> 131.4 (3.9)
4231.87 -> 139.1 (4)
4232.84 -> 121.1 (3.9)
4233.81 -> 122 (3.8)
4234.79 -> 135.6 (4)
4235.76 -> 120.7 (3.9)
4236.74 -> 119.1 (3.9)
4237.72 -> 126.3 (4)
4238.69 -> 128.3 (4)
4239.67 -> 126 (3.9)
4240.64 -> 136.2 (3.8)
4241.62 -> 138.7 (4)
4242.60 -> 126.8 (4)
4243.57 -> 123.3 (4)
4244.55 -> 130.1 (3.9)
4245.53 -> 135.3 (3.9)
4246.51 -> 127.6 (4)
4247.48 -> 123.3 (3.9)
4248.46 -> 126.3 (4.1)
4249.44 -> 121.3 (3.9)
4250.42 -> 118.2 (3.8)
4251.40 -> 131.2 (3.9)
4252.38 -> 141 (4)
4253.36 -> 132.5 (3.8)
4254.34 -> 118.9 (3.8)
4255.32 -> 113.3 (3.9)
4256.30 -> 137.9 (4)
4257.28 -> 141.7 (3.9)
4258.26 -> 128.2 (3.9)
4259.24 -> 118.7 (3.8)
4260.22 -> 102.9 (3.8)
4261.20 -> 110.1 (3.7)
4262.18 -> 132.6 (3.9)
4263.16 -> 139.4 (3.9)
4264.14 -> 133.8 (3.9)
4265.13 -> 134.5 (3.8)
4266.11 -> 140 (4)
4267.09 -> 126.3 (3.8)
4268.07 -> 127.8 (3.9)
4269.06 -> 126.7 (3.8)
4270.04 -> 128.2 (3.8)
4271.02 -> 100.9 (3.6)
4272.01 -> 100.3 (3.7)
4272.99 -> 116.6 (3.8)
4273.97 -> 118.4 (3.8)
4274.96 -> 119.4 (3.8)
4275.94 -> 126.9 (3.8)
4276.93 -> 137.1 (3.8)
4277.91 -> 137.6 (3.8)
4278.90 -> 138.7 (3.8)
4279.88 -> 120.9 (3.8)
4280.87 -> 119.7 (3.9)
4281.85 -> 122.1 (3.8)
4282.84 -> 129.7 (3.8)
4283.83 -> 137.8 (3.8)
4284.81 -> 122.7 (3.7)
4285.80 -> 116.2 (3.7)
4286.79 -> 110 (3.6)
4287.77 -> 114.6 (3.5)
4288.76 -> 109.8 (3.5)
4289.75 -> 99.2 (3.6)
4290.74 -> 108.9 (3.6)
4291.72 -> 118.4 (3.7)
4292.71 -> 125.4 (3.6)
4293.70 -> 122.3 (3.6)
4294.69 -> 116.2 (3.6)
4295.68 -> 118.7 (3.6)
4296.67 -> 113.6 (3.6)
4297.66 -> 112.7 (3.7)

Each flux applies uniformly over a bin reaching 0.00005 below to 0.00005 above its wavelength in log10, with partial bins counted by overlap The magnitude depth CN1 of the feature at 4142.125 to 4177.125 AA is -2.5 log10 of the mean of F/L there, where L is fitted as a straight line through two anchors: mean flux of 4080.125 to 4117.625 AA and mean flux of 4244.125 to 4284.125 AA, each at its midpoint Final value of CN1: -0.05 mag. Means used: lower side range 127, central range 133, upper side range 126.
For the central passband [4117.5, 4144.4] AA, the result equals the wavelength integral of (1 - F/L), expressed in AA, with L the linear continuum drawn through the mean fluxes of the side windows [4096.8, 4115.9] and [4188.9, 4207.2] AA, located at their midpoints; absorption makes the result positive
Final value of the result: -2.29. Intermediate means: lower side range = 119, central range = 133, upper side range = 132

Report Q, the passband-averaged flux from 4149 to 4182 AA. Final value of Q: 133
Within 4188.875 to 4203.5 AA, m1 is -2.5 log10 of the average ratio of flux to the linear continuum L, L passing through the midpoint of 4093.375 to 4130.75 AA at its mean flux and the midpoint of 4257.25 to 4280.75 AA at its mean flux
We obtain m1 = -0.044 mag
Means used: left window 127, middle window 131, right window 125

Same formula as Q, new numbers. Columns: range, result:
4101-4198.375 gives 131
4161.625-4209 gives 131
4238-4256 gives 128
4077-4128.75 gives 128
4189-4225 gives 132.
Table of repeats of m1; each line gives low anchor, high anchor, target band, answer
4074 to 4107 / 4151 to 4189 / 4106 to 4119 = -0.043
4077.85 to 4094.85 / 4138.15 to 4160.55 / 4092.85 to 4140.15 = 0.055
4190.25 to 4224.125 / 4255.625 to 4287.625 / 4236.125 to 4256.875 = 0.002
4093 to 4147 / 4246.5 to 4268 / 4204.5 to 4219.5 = -0.061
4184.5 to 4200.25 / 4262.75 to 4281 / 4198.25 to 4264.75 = 0.008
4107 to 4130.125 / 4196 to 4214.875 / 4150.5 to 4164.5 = -0.028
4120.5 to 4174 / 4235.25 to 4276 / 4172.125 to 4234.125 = 0.008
